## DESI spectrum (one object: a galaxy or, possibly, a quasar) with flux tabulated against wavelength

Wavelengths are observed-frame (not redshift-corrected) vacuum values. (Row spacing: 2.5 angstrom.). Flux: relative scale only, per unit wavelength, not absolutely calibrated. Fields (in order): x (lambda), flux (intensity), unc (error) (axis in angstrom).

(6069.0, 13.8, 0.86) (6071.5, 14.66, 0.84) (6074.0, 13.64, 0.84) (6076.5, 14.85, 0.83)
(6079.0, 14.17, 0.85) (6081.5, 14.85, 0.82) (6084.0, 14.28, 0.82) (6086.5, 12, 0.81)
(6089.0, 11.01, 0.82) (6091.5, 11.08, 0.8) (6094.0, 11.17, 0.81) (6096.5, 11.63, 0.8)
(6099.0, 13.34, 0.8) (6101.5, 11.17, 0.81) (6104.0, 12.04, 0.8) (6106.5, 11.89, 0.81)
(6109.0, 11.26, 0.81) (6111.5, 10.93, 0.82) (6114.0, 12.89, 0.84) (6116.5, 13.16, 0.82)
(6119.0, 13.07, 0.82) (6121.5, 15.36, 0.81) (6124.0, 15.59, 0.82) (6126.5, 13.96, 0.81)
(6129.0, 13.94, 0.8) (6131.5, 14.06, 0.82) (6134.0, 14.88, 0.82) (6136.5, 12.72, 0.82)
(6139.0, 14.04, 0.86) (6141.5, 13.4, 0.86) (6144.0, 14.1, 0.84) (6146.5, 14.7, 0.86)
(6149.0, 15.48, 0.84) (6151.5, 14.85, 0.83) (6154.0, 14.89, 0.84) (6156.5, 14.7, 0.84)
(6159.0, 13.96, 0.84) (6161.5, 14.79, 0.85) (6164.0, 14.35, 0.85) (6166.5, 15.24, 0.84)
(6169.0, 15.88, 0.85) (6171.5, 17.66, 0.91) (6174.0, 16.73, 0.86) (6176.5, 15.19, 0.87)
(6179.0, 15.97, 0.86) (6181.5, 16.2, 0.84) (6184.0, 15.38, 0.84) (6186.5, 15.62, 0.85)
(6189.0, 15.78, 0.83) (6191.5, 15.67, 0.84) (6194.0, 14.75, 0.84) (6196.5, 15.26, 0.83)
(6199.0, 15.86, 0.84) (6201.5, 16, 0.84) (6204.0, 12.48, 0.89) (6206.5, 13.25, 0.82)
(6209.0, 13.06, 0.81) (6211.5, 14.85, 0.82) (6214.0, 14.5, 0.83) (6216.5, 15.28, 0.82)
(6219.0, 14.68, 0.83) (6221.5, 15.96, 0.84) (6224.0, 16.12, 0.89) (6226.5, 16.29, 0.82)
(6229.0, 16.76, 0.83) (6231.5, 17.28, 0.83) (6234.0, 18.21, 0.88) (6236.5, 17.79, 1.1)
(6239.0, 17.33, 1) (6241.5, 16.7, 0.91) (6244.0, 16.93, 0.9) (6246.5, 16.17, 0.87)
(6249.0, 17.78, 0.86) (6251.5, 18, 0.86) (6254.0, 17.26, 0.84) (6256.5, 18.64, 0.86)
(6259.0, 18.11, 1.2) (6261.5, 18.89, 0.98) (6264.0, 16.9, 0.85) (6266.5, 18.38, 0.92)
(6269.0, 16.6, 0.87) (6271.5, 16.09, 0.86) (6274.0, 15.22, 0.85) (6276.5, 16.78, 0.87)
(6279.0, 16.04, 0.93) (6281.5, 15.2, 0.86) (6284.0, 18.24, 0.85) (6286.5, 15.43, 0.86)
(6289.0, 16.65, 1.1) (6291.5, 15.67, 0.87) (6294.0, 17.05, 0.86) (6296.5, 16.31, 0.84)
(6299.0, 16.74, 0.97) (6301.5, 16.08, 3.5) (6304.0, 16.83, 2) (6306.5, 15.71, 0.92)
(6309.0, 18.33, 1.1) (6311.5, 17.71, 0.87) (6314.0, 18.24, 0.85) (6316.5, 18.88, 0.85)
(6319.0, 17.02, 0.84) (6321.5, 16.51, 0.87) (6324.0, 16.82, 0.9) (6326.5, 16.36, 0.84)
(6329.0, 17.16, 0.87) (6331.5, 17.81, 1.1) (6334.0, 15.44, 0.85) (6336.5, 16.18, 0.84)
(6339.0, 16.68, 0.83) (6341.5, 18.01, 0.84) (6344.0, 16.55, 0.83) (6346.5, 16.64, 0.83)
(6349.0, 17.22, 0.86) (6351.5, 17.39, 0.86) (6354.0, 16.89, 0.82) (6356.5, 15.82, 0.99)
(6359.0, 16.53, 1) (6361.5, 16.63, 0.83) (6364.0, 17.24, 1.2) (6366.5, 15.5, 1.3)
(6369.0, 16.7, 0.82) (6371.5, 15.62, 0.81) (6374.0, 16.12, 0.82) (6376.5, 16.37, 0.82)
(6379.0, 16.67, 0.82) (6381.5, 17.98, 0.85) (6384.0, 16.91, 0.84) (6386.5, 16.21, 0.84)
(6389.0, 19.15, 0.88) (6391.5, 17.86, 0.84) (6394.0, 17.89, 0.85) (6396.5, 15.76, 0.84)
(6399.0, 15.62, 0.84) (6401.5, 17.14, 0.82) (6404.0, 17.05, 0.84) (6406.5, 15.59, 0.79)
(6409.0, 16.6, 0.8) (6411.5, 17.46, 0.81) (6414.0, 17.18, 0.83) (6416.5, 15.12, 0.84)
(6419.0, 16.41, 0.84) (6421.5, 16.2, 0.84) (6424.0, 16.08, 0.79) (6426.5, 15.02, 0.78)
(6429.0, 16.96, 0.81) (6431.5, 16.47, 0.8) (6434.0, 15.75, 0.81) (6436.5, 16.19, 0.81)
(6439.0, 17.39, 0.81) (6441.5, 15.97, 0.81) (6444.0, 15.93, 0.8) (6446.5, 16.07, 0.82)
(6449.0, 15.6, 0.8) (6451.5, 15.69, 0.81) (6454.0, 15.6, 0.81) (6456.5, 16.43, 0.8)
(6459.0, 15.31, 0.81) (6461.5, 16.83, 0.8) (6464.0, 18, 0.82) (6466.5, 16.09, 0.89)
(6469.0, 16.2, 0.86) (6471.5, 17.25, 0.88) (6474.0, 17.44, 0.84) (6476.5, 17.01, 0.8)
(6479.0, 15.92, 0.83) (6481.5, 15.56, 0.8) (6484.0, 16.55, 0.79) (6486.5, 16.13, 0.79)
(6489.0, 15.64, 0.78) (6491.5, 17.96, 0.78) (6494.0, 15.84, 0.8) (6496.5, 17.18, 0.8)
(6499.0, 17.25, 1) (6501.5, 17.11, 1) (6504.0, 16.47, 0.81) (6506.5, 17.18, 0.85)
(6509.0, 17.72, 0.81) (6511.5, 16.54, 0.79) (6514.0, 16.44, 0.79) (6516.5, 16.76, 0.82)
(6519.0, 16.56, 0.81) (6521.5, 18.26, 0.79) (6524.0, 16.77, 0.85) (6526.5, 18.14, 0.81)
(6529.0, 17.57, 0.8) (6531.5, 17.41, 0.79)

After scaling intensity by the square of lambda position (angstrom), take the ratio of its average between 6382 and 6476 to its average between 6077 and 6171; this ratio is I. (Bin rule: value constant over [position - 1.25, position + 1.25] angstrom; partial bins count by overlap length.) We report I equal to 1.3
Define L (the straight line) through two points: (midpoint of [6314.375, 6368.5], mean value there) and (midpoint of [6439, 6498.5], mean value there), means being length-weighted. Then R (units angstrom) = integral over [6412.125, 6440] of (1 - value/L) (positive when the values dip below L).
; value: 0.5 angstrom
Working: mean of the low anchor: 16.8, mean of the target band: 16.3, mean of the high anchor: 16.4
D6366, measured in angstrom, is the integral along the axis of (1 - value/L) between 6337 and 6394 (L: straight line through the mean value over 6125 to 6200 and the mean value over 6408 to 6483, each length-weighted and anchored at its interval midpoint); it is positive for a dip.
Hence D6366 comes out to -3.3 angstrom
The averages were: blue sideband 15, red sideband 16.3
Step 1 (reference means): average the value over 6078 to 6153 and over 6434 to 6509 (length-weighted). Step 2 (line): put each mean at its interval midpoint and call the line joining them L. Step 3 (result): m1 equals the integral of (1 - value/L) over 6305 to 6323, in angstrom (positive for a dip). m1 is -2.9 angstrom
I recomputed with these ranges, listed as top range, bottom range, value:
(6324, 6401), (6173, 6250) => 1.11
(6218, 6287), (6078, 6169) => 1.31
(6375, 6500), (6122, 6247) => 1.17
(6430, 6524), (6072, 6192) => 1.32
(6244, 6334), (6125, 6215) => 1.19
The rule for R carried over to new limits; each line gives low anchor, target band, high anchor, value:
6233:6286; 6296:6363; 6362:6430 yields -0.1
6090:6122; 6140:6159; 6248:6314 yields -1.7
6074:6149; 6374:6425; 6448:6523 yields -3.0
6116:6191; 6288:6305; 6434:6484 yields -1.0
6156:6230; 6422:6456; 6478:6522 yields 0.7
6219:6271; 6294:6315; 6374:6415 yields 0.2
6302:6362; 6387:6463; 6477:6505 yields 1.3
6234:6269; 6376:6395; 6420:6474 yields -0.8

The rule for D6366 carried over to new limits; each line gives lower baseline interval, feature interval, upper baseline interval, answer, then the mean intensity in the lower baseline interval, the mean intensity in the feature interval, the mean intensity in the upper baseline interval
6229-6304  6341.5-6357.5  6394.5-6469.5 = -0.2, 17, 16.9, 16.3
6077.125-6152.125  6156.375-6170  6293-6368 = -0.7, 13.2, 14.8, 16.9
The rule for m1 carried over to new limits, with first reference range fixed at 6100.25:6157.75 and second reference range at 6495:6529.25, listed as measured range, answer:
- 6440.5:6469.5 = 0.79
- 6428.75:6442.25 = -0.02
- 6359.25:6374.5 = -0.52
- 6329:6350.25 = -1.77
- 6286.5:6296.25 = -0.78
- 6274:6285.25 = -1.07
